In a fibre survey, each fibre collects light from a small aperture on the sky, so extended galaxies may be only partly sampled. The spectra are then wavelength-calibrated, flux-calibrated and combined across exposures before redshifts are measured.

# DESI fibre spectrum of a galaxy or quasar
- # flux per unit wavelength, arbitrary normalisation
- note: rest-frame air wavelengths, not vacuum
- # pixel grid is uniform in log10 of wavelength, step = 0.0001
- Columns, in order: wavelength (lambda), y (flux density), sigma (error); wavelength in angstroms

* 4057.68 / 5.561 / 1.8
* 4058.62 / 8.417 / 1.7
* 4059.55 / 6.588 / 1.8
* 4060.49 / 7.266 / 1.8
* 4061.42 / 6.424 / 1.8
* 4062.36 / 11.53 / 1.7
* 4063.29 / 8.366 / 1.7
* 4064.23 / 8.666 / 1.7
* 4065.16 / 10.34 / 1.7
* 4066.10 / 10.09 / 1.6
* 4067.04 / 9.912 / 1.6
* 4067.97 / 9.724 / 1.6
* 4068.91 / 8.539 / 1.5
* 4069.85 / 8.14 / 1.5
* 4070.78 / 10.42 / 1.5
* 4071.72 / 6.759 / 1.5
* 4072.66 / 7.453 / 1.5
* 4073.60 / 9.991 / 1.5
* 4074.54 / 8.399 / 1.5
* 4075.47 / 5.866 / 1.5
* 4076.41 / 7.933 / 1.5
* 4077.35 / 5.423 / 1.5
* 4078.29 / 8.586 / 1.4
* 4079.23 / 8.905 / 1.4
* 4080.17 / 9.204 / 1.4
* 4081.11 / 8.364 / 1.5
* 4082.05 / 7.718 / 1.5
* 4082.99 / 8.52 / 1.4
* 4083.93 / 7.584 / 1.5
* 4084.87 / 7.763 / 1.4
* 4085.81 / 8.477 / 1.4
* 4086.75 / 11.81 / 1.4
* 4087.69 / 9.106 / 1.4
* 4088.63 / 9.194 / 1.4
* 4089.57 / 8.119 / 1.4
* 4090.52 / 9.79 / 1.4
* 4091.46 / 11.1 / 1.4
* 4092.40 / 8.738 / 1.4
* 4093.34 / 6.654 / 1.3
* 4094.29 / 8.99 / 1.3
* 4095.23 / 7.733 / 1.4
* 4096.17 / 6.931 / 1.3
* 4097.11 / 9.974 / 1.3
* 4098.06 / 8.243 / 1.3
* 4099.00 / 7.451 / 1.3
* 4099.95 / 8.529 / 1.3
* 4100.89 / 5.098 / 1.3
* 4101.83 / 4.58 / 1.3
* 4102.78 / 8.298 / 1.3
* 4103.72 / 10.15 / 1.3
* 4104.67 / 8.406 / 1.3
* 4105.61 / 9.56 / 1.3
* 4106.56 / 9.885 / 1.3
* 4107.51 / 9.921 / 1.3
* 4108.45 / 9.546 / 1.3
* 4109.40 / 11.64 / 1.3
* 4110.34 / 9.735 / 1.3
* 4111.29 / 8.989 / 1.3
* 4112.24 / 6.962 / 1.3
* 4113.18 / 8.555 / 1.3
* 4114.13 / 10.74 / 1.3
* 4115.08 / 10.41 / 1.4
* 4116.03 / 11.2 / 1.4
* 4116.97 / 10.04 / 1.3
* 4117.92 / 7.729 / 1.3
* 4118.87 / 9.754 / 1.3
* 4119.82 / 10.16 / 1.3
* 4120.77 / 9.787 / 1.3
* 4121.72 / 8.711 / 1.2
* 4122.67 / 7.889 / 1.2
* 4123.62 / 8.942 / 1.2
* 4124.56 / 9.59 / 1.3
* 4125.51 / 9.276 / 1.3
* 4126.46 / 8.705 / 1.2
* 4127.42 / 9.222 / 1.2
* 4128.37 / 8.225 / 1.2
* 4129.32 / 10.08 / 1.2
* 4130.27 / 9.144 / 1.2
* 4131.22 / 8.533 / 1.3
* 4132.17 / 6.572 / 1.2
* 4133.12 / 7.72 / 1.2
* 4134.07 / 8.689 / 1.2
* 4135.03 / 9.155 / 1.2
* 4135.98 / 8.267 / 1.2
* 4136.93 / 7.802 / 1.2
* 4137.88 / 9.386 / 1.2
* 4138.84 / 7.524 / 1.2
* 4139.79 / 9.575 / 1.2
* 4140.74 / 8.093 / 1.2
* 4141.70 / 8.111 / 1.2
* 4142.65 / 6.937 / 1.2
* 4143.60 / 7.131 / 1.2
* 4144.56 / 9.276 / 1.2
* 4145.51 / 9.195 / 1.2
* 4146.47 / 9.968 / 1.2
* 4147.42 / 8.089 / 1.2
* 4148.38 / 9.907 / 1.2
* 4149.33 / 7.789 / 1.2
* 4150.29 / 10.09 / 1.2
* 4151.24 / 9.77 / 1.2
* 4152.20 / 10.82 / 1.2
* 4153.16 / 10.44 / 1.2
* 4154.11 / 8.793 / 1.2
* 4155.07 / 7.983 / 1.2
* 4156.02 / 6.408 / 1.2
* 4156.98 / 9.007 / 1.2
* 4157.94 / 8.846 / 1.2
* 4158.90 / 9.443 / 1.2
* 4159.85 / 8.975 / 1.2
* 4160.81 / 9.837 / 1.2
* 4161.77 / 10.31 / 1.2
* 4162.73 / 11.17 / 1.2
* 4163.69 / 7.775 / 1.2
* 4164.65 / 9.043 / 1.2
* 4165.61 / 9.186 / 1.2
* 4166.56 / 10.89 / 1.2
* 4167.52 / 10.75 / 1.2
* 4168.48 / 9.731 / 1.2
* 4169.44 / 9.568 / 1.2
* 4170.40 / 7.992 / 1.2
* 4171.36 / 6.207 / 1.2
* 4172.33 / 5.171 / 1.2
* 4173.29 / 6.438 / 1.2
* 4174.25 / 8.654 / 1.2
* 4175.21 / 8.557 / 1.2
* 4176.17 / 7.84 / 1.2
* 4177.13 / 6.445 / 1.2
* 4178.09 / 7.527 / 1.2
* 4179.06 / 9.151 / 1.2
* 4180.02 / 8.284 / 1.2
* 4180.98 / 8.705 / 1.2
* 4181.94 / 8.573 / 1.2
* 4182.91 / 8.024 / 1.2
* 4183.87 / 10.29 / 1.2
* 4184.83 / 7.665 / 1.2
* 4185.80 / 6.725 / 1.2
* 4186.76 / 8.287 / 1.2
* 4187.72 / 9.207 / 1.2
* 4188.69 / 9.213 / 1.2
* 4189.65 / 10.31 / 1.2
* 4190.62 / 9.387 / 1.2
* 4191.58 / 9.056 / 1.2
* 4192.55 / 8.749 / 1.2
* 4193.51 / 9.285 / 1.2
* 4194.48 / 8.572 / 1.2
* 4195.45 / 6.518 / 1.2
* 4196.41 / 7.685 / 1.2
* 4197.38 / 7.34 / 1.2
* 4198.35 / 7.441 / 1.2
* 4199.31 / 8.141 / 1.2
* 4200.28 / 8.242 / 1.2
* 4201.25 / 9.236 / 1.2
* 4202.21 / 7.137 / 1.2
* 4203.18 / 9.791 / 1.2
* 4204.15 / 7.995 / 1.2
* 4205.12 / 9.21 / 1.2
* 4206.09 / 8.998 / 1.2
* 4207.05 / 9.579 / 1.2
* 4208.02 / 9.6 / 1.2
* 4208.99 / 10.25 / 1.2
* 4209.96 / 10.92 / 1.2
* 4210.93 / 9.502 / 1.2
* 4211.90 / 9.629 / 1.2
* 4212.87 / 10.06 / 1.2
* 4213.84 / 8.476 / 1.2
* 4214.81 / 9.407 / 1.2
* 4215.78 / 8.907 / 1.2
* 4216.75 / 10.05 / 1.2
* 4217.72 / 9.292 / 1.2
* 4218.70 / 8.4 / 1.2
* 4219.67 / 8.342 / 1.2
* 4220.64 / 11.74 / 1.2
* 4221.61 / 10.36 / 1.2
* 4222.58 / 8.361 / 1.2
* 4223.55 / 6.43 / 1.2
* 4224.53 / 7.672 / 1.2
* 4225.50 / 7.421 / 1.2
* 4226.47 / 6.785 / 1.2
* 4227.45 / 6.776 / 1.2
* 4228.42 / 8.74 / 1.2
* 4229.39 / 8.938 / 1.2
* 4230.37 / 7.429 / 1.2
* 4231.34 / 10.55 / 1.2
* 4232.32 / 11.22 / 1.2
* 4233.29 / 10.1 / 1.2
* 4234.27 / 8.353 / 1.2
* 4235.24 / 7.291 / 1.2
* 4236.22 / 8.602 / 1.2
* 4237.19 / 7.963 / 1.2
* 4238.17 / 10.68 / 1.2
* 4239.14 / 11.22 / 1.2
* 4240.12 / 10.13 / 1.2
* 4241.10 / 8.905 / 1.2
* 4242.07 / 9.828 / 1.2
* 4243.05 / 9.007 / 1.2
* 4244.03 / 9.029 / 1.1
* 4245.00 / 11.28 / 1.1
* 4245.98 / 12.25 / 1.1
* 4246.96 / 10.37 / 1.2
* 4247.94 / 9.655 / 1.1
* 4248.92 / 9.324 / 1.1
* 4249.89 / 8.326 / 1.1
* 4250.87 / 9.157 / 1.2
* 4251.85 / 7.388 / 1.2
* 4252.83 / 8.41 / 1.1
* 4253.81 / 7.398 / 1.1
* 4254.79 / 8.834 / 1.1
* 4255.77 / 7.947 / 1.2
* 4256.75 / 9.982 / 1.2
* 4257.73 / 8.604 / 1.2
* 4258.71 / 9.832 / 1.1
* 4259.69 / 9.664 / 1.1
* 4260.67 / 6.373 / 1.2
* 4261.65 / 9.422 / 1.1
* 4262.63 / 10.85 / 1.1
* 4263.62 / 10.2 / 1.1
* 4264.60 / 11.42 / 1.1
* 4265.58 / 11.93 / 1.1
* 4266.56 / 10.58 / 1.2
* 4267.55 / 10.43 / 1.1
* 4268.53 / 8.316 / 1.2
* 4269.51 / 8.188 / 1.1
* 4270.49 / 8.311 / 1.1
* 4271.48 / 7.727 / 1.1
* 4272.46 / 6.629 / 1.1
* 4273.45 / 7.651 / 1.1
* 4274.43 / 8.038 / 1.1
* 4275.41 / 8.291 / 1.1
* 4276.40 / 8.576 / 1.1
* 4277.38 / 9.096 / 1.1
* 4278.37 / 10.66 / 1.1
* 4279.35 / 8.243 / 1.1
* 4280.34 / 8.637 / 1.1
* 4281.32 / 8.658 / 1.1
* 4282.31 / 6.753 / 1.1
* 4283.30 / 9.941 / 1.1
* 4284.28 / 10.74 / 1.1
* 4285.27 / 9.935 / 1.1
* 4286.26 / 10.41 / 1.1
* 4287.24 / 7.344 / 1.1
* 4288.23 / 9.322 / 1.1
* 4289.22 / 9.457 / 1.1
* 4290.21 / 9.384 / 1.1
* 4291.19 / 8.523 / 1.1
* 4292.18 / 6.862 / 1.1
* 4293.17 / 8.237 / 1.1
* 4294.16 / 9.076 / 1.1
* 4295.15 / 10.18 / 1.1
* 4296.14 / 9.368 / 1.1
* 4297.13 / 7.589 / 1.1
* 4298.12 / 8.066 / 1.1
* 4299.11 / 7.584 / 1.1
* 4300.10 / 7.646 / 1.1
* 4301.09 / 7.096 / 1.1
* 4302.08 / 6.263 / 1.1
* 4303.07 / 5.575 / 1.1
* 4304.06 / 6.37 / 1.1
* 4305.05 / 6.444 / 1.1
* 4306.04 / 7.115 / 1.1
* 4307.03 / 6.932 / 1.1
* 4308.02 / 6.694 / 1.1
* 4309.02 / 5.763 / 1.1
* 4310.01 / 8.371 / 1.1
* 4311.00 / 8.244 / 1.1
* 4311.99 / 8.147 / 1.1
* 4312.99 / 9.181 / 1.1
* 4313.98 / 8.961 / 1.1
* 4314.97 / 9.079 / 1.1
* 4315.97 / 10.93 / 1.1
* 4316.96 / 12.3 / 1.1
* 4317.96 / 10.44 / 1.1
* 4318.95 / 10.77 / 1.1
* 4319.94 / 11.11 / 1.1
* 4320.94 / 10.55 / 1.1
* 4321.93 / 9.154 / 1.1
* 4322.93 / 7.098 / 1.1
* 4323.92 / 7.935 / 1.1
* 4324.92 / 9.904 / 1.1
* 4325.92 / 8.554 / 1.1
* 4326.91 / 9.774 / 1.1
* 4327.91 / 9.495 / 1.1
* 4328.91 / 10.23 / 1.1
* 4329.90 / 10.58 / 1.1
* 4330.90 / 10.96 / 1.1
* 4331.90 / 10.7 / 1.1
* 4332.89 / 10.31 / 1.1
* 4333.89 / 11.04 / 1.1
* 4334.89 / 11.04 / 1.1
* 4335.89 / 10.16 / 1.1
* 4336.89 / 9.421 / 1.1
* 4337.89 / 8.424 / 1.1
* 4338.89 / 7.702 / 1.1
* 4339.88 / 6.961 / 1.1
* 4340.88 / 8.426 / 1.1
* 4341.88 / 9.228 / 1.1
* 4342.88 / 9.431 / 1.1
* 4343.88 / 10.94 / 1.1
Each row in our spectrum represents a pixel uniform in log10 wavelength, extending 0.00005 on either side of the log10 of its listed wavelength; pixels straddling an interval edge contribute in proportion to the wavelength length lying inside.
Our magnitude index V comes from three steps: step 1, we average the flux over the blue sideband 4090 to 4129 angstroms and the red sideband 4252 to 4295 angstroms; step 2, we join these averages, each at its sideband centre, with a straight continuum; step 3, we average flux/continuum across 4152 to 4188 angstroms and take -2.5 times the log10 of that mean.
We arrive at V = 0.04 mag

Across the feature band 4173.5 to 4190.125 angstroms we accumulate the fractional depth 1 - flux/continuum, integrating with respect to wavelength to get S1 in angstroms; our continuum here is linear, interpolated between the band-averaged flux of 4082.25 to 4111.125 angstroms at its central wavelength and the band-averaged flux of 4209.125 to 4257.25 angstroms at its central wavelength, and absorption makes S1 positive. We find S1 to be 1.0 angstroms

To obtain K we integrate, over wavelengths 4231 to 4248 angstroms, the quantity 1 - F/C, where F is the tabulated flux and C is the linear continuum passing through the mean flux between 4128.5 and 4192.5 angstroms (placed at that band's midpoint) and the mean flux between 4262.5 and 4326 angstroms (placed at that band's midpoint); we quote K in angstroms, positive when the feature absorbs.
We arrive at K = -2.1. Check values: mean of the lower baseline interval 8.69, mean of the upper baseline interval 8.72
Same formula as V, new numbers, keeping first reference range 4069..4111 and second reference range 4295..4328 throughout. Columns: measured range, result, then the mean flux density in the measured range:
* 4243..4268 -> -0.127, 9.53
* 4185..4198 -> 0.005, 8.45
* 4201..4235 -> -0.064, 9.01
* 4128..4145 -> 0.021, 8.34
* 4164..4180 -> 0.024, 8.31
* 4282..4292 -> -0.084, 9.15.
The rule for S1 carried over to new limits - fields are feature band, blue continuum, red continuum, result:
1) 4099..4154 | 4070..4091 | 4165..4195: -2.8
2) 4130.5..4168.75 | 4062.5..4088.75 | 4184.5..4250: -0.4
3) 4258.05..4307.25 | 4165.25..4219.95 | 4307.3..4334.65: 3.4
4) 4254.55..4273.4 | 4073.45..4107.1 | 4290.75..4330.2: -1.5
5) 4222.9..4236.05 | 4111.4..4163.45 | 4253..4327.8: 0.8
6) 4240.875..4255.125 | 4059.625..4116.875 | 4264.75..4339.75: -0.7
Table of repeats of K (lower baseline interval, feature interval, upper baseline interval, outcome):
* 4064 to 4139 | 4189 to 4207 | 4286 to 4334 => 0.5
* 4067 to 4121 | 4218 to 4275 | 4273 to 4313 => -5.0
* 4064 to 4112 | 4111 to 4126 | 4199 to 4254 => -1.0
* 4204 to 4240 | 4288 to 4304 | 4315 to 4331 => 2.7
